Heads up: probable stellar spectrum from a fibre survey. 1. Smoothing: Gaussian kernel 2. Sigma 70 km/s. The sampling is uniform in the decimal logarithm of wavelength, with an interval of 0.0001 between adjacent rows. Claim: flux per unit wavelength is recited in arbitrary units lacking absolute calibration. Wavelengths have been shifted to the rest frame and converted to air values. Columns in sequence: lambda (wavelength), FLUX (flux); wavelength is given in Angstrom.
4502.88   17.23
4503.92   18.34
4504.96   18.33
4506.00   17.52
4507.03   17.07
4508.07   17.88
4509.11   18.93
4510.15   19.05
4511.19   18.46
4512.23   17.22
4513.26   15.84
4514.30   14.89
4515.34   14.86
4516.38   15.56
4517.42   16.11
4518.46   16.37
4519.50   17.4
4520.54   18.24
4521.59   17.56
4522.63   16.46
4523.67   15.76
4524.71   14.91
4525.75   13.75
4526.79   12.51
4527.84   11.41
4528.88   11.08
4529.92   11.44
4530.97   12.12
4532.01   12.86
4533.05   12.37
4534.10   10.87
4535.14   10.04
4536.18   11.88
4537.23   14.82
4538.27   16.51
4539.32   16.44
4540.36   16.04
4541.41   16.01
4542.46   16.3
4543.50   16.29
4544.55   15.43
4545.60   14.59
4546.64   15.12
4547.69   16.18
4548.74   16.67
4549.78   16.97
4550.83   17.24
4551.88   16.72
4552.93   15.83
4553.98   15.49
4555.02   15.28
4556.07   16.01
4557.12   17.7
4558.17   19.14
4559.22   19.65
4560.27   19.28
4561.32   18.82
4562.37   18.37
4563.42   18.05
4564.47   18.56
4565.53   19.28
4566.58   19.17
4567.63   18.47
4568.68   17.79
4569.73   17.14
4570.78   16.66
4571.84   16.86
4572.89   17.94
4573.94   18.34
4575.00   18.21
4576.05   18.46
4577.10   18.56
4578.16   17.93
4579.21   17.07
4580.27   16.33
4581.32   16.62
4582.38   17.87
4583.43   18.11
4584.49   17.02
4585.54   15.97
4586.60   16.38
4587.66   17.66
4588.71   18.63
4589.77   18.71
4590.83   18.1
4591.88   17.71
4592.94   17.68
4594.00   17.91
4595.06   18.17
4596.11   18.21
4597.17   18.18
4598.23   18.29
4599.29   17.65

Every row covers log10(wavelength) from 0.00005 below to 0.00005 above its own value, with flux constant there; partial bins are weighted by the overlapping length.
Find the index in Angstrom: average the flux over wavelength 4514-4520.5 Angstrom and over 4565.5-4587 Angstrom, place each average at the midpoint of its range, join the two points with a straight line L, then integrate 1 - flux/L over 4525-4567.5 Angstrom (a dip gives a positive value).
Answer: 3.2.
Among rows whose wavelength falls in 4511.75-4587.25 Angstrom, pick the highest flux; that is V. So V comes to 19.65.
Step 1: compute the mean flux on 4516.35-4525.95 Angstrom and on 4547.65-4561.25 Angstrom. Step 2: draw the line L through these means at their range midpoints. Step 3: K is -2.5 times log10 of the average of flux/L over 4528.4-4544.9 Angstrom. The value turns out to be 0.21 mag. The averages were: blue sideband 16.3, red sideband 17.2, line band 13.8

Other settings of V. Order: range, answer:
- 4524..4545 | 16.51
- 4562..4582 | 19.28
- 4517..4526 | 18.24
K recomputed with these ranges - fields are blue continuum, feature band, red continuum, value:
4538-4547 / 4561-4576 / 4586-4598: -0.07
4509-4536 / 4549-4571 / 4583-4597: -0.08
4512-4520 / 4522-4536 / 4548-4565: 0.28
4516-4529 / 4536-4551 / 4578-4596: 0.01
